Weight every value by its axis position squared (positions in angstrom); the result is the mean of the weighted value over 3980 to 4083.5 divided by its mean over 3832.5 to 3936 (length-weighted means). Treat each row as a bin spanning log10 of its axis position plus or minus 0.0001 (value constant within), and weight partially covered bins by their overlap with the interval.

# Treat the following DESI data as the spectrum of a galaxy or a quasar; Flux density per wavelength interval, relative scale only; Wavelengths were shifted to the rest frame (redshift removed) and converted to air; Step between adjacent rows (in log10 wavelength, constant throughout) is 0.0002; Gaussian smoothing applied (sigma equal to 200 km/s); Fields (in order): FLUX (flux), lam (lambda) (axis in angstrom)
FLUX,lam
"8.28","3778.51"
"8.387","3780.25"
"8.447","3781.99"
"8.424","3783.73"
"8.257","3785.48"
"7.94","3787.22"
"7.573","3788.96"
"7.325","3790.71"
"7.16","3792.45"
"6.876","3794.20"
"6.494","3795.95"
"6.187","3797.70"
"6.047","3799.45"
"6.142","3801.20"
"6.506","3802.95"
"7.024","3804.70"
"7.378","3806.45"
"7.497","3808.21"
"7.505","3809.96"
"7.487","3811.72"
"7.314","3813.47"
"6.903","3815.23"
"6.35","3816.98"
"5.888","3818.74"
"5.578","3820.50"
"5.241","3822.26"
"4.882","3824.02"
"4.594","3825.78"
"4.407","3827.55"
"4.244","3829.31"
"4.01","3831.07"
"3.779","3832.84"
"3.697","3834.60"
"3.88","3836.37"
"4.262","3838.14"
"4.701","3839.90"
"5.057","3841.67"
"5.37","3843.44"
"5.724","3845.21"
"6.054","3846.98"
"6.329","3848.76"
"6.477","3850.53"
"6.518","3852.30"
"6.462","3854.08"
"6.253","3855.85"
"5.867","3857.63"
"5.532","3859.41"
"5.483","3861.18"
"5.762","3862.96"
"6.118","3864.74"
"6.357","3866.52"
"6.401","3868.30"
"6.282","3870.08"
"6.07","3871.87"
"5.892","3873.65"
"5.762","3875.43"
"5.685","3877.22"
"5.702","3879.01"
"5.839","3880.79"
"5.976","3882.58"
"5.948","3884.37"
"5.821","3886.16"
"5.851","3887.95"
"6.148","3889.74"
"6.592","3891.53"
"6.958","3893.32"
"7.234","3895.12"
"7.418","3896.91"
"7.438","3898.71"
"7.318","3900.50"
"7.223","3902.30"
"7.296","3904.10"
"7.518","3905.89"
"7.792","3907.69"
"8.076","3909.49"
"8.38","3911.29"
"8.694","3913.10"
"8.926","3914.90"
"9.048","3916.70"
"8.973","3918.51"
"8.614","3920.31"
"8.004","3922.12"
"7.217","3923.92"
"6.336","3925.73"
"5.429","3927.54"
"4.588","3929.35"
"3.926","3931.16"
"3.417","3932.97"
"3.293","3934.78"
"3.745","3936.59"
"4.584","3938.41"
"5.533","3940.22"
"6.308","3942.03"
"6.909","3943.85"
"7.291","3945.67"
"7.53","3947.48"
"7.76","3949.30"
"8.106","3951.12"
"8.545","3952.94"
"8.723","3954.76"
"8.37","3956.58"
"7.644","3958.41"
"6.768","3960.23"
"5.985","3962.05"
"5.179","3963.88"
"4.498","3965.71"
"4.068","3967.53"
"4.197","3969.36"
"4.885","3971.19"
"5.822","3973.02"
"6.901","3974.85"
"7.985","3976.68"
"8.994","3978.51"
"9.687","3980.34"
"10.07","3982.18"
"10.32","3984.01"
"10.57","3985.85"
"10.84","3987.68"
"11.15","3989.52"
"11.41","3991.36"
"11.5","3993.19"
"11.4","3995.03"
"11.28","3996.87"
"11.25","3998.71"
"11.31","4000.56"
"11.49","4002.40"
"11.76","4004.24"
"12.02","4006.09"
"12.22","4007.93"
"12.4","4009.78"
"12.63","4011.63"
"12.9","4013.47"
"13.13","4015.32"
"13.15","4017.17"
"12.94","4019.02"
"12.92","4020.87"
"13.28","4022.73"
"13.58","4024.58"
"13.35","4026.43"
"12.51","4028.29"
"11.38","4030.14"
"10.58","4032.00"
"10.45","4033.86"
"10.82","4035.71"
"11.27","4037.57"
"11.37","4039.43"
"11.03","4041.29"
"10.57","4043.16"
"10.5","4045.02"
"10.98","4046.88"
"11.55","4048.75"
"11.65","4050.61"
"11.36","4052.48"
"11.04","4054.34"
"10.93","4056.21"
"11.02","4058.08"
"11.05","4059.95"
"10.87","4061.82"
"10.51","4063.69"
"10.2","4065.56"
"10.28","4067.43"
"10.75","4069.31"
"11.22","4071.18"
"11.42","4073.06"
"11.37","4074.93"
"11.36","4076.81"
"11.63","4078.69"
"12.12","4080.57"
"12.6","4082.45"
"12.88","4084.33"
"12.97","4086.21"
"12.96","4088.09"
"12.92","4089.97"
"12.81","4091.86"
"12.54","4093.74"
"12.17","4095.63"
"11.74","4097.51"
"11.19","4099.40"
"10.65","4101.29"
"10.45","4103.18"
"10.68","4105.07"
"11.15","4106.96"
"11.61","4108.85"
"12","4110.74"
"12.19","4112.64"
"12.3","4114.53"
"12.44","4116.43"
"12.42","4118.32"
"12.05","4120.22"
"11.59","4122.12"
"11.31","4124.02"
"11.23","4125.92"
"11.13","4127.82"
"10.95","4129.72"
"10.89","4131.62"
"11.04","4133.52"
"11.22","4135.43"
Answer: 2.0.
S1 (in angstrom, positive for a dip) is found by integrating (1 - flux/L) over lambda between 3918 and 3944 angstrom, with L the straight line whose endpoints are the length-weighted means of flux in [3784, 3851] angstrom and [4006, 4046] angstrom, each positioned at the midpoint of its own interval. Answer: 10.0 angstrom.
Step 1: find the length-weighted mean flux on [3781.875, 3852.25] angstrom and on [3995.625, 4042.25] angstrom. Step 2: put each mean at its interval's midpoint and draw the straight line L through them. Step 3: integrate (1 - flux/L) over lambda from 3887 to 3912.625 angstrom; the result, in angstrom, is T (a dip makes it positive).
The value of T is 3.9 angstrom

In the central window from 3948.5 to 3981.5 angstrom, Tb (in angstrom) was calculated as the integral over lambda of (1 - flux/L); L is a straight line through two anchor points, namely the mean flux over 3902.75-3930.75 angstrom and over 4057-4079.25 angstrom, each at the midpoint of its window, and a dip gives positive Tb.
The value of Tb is 6.62 angstrom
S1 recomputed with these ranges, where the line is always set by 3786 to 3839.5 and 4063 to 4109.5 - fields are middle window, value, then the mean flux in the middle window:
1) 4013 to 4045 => -4.9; 12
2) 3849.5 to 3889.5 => 6.4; 6.01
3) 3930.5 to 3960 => 8.0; 6.39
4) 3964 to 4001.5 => 2.8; 8.84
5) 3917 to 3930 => 1.7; 7.16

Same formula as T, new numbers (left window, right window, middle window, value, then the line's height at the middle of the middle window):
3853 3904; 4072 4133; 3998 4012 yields -3.7 angstrom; 9.4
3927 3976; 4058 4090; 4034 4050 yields -1.5 angstrom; 10.1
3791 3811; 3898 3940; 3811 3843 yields 7.9 angstrom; 6.81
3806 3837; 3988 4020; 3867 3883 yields 3.2 angstrom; 7.45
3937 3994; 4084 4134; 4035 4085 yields -4.0 angstrom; 10.4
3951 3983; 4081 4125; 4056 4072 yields -0.3 angstrom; 10.6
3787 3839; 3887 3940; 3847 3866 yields 0.7 angstrom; 6.31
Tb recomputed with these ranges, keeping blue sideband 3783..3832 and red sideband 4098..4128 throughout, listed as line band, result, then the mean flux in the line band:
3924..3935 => 4.8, 4.77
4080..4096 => -2.3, 12.7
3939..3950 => 2.4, 6.81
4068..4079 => -0.4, 11.2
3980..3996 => -2.3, 10.8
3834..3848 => 4.3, 4.88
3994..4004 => -1.8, 11.4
